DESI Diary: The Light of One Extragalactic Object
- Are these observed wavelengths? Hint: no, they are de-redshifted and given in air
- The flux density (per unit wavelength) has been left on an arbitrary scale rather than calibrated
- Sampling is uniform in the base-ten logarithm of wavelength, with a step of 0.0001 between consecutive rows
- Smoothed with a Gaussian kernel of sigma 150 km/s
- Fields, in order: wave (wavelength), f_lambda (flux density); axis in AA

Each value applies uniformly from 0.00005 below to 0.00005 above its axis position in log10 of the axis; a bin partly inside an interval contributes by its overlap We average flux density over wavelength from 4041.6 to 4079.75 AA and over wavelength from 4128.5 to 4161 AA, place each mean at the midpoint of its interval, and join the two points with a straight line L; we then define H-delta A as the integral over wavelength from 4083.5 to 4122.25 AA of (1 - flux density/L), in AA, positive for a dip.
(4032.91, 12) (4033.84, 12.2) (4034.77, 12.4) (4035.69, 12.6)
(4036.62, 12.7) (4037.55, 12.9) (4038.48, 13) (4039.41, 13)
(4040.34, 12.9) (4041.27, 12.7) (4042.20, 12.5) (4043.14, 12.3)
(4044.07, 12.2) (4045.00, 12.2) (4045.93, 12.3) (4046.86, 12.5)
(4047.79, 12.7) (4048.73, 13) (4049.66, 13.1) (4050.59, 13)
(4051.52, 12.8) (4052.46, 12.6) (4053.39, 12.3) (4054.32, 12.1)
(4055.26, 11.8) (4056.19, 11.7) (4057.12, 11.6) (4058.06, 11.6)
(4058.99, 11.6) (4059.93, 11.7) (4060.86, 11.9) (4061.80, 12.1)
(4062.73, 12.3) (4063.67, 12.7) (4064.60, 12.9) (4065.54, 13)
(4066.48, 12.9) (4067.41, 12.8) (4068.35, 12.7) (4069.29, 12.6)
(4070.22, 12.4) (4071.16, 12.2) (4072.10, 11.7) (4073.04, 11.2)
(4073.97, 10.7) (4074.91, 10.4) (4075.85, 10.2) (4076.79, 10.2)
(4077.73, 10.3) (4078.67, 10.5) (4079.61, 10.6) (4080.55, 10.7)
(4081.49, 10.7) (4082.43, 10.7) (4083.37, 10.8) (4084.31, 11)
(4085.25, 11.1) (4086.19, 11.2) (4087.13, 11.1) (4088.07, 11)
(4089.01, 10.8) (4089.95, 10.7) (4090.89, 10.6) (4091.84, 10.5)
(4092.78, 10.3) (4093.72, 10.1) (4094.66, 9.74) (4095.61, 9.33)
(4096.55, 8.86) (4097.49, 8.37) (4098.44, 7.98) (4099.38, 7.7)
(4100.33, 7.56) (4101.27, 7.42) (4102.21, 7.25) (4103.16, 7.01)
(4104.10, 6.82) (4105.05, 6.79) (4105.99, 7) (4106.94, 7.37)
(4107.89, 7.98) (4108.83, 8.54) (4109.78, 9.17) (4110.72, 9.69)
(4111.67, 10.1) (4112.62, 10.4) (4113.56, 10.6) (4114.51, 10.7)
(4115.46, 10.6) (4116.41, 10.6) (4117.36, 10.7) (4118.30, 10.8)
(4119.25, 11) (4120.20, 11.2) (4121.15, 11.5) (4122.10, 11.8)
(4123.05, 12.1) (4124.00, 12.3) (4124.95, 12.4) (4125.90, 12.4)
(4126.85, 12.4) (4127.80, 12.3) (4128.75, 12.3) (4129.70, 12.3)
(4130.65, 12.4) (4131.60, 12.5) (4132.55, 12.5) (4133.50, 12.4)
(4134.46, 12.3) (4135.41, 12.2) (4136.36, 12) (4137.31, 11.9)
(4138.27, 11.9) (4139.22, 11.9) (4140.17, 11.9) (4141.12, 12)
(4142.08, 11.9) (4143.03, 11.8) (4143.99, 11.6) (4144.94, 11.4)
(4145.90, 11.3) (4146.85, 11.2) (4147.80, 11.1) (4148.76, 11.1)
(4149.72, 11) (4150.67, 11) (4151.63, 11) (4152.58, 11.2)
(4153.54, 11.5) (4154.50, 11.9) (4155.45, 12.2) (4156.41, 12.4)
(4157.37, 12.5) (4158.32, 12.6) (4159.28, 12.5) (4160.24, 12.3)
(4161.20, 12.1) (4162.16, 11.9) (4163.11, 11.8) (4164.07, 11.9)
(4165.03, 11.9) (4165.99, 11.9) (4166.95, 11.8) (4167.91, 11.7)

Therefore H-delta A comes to 7.7 AA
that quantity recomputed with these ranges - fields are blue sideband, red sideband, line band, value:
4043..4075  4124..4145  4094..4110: 5.6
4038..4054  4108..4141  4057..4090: 2.1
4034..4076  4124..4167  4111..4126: 1.1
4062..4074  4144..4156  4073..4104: 5.9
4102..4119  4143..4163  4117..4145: -4.4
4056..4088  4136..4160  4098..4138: 4.4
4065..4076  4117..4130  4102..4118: 3.9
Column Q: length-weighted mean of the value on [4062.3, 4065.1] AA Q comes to 12.6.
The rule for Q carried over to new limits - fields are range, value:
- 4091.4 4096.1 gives 9.99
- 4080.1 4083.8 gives 10.7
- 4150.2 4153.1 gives 11.1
